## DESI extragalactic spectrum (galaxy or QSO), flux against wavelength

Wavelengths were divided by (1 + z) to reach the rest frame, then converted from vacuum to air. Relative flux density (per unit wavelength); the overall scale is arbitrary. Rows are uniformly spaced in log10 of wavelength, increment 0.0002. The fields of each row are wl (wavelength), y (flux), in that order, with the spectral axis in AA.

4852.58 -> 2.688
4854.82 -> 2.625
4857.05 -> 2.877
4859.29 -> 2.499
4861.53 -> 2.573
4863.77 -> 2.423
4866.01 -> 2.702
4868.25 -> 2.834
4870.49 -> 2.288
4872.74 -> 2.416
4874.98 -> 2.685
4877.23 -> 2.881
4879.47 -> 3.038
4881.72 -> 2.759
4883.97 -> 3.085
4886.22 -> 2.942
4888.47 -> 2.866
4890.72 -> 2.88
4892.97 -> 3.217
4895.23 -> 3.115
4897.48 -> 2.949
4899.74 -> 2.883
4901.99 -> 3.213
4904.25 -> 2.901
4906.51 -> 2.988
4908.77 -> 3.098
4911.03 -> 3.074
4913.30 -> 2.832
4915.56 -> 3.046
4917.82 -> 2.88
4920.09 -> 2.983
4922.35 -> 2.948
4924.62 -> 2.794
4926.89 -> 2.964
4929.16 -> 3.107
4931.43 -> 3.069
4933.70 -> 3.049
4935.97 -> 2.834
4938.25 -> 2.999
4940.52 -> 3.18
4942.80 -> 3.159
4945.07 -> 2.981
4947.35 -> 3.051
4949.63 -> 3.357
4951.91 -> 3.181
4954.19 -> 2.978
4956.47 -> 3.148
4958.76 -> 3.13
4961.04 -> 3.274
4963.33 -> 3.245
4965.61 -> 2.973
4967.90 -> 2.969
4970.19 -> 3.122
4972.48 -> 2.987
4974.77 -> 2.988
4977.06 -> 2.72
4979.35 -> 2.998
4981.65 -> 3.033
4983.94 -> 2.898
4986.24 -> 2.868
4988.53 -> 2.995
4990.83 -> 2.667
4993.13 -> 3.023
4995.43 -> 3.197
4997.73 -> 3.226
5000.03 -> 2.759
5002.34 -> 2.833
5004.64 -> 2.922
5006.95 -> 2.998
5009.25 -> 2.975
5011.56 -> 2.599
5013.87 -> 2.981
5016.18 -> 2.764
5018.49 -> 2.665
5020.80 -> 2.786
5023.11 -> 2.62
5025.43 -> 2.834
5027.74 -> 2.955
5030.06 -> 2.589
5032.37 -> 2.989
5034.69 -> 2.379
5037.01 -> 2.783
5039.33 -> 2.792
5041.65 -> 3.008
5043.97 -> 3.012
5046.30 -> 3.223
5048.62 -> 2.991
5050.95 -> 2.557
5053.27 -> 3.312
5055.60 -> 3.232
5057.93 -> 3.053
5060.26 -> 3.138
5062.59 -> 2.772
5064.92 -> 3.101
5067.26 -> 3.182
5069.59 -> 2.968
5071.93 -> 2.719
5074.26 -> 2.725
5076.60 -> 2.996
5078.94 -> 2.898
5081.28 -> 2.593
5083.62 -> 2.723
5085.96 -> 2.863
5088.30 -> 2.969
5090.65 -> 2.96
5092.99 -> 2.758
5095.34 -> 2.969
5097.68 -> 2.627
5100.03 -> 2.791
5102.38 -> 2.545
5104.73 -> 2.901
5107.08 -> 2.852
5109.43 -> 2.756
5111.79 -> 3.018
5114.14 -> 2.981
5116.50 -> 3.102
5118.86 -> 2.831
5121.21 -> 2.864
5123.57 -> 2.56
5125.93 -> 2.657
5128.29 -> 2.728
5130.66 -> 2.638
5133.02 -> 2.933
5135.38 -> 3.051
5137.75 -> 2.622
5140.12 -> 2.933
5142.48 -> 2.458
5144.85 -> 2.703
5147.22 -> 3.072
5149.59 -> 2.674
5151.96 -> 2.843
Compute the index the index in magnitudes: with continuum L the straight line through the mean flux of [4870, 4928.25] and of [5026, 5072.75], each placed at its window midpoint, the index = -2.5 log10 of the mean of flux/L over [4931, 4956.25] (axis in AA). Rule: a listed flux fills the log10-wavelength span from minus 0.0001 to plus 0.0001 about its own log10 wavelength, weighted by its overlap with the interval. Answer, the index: -0.06 mag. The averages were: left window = 2.92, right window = 2.94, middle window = 3.08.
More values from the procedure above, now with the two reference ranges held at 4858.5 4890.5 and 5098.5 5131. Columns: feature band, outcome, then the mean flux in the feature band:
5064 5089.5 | -0.04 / 2.88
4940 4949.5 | -0.14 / 3.11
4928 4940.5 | -0.11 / 3.03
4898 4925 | -0.09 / 2.97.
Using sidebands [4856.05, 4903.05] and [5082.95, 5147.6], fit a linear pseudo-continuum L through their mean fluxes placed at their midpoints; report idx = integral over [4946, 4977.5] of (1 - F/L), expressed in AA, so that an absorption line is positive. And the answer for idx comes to -3.0 AA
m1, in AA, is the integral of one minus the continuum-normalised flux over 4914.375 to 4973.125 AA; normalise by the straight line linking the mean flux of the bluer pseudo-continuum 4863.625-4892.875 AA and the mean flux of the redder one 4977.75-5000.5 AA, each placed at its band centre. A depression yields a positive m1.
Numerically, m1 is -3.30 AA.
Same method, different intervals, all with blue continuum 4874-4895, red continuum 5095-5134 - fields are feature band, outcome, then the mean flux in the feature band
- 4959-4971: -0.9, 3.12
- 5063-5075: -0.4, 2.94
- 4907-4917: -0.3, 3.01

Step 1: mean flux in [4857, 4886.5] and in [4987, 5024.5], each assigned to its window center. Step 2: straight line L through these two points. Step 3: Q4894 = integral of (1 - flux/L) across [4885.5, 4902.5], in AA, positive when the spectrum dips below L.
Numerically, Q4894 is -1.7 AA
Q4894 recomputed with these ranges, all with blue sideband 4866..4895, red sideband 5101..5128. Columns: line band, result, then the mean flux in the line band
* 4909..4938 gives -1.5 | 2.97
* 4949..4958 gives -1.0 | 3.15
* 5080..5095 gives 0.0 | 2.82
